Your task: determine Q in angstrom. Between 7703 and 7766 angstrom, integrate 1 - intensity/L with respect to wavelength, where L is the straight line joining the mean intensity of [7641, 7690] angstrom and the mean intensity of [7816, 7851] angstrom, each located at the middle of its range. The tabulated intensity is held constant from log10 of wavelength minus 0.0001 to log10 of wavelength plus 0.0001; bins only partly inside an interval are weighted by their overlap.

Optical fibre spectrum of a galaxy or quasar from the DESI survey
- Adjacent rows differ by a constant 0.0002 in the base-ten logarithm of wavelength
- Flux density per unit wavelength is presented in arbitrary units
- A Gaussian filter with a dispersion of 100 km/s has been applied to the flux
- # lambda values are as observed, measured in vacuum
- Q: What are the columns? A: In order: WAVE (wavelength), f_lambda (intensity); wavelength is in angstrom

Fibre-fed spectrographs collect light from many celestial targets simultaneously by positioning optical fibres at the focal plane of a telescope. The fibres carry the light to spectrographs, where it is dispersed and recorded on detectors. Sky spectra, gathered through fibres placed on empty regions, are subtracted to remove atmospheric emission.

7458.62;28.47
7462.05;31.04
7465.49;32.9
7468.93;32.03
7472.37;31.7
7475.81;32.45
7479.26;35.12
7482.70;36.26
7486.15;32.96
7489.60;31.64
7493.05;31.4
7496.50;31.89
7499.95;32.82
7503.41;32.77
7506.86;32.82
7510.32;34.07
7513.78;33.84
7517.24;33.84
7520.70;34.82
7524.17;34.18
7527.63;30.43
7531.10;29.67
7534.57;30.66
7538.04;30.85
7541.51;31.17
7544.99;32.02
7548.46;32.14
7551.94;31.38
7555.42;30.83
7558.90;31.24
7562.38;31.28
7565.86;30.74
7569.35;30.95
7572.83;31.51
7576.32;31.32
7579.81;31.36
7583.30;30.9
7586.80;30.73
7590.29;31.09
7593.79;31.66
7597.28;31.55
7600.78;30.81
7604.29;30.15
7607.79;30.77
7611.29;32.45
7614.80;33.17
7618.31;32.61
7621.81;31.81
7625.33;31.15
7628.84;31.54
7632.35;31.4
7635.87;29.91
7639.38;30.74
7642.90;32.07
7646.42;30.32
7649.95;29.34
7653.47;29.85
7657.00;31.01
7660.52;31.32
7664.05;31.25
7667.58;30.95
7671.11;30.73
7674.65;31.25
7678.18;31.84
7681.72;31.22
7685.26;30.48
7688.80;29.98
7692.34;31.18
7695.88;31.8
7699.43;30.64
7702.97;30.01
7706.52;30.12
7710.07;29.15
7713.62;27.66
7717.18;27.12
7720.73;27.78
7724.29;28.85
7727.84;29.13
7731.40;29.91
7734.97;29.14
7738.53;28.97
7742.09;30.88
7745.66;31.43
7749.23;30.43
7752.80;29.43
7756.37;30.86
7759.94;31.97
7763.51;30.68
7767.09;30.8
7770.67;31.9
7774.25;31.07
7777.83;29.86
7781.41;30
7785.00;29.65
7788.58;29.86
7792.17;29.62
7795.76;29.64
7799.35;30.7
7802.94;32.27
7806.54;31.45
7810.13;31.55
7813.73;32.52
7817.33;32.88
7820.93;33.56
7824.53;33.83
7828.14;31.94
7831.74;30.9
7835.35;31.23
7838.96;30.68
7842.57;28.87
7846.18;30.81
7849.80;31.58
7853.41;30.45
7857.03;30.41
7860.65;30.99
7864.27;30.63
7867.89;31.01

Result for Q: 3.1 angstrom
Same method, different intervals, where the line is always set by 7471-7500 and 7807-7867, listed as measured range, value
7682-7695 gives 0.55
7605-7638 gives 0.78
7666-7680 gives 0.41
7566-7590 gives 1.06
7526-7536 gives 0.76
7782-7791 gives 0.53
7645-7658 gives 0.87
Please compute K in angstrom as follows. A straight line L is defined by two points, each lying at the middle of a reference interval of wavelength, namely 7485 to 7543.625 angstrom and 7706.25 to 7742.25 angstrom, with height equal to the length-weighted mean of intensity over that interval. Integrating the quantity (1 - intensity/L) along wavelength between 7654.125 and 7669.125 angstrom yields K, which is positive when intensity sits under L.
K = -0.6 angstrom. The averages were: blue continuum 32.3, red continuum 28.8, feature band 31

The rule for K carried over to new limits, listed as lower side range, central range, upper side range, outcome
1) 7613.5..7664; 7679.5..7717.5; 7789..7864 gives 1.4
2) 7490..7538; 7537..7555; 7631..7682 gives 0.3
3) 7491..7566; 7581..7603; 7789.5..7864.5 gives 0.5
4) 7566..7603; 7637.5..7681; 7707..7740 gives -1.6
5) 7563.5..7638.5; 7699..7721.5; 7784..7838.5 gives 1.8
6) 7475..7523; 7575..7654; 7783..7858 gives 3.4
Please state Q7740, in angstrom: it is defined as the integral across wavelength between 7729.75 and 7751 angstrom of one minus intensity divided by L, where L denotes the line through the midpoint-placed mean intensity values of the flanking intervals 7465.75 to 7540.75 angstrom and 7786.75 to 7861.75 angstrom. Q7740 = 1.0 angstrom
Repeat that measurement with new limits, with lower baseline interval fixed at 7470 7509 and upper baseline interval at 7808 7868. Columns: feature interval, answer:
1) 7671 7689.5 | 0.6 angstrom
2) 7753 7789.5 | 1.2 angstrom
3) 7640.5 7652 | 0.6 angstrom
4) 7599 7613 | 0.6 angstrom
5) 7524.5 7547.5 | 1.2 angstrom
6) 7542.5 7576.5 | 1.3 angstrom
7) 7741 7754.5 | 0.5 angstrom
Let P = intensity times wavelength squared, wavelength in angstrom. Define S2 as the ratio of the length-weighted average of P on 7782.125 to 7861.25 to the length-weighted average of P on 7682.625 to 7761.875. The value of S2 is 1.07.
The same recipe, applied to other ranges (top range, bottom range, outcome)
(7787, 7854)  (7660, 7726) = 1.07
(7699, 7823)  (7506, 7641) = 1.01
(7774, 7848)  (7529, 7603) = 1.06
